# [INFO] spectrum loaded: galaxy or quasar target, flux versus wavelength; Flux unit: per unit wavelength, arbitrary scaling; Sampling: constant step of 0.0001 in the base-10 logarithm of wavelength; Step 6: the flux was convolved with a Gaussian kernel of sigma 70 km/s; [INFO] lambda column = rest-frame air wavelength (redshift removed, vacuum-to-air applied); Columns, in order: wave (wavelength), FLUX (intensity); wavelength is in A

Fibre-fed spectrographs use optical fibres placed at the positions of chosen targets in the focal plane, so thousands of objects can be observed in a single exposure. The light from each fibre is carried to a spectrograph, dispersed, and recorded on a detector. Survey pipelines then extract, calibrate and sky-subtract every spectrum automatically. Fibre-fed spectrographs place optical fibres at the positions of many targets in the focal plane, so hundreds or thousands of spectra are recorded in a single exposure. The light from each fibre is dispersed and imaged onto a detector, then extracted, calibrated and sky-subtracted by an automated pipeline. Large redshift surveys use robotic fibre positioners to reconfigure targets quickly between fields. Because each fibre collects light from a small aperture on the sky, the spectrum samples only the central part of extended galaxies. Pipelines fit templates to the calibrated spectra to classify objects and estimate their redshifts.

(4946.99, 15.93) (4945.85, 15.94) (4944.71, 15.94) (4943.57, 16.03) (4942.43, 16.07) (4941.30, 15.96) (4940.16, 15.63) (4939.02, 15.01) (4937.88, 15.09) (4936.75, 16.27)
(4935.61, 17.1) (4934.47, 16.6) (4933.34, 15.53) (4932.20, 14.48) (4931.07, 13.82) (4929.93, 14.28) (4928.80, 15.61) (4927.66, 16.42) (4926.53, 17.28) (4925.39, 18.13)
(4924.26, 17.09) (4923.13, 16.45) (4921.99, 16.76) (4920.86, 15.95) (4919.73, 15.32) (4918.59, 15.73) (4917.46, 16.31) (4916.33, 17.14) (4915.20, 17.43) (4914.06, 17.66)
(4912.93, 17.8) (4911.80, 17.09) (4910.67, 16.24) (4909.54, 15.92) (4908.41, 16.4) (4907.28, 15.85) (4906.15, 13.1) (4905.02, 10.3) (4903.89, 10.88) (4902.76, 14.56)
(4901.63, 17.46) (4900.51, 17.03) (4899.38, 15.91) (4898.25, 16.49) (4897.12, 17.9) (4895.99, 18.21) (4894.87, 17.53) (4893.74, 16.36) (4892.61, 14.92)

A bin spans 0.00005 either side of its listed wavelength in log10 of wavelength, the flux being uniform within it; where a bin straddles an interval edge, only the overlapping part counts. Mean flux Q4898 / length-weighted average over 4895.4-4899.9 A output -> 17.1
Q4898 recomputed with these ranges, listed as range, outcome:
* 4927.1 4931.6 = 15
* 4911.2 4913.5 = 17.5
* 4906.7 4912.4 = 16.3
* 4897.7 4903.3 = 16.3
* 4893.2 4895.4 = 16.9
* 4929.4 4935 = 14.9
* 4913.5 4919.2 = 16.8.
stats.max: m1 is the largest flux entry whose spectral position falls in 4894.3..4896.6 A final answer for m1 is 18.21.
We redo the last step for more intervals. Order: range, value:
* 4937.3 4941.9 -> 15.96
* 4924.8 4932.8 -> 18.13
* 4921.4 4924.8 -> 17.09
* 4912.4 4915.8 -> 17.8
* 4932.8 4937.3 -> 17.1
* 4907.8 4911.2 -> 16.4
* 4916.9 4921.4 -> 16.31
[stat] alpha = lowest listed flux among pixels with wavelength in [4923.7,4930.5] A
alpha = 14.28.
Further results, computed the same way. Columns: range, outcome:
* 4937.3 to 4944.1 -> 15.01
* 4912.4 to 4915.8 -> 17.43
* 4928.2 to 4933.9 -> 13.82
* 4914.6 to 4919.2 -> 15.73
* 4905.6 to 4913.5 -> 13.1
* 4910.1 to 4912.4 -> 16.24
